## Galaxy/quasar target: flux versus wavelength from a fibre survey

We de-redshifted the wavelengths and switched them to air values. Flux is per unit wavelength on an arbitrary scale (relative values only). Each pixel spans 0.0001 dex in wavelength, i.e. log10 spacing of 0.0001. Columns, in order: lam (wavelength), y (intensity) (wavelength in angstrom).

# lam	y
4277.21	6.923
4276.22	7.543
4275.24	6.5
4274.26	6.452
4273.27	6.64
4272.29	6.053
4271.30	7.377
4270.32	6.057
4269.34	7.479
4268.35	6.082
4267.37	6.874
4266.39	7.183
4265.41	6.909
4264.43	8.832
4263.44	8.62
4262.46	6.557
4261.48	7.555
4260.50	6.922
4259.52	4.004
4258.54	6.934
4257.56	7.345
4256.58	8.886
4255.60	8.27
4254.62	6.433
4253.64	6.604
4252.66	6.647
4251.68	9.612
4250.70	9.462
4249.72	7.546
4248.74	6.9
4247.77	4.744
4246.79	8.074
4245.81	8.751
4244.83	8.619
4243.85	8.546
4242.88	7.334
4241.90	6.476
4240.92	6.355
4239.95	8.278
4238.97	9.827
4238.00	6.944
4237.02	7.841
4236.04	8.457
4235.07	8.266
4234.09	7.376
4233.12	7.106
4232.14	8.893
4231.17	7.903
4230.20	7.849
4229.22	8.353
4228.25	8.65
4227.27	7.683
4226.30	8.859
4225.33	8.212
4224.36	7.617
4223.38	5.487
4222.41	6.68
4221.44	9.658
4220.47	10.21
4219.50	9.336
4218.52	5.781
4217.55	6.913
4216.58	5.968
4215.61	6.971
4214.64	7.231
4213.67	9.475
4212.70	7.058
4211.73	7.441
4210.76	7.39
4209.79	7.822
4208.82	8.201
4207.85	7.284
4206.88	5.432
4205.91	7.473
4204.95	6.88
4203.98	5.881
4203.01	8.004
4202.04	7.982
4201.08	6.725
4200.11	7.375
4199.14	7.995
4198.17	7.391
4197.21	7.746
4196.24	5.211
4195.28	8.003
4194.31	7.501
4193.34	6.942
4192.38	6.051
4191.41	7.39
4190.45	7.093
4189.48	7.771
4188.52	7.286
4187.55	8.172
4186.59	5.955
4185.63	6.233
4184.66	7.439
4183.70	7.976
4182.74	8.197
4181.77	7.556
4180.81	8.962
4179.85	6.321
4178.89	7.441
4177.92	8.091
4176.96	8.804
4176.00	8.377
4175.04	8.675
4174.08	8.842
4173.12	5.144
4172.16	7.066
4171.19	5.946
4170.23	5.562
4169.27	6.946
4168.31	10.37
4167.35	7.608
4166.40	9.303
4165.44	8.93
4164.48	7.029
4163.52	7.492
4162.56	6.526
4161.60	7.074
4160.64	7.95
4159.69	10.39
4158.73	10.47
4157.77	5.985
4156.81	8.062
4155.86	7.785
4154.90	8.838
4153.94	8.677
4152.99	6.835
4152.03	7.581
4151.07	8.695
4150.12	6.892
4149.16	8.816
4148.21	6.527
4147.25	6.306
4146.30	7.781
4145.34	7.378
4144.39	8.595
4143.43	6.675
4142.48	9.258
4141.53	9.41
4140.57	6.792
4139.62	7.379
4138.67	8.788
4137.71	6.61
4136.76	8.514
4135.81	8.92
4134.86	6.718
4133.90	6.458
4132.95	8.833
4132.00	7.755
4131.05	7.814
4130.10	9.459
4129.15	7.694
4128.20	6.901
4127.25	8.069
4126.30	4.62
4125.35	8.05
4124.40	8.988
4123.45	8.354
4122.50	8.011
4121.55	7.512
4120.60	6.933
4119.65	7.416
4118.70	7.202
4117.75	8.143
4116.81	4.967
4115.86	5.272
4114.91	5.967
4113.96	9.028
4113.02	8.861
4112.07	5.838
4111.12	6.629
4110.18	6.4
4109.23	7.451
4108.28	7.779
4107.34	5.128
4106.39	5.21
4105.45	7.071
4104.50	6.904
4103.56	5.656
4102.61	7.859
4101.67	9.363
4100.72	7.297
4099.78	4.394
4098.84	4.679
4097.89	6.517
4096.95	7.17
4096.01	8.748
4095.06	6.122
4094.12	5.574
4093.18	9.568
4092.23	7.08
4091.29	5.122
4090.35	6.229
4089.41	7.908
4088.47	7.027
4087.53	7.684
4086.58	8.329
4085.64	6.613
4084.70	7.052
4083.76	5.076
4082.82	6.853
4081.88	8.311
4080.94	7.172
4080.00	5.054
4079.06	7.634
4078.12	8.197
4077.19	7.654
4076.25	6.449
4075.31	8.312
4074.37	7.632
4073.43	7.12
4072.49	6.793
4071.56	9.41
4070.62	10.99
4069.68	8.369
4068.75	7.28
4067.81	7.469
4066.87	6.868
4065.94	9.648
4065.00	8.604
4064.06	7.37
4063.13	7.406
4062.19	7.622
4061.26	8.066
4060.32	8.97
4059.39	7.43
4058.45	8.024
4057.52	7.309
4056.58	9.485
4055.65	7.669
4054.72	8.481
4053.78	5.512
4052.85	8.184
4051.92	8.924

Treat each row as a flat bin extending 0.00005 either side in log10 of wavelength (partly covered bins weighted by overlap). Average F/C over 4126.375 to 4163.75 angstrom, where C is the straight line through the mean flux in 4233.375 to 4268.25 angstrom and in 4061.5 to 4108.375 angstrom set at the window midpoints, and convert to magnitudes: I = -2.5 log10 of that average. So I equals -0.07 mag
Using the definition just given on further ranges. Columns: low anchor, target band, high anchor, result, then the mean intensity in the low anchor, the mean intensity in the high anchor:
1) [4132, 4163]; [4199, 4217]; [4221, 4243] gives 0.08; 7.86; 7.83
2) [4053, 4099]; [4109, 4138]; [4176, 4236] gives 0.01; 7.48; 7.54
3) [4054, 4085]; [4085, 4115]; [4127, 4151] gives 0.12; 7.74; 7.79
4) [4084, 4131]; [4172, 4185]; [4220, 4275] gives -0.07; 7.06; 7.55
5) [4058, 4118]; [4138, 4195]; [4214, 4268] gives -0.04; 7.22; 7.63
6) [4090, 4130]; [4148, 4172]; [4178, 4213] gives -0.10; 6.97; 7.28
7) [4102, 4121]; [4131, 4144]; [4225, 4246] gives -0.12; 6.81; 8.01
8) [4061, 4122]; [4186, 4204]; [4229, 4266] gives 0.04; 7.18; 7.62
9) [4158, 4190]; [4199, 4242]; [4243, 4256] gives 0.01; 7.74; 7.69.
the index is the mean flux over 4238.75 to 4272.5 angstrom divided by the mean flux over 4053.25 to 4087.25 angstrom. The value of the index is 1.0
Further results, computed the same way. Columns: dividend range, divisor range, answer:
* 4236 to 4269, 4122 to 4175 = 0.96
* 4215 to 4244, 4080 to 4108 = 1.15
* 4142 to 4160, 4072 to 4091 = 1.11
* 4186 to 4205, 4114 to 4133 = 0.97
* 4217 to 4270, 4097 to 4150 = 1.05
